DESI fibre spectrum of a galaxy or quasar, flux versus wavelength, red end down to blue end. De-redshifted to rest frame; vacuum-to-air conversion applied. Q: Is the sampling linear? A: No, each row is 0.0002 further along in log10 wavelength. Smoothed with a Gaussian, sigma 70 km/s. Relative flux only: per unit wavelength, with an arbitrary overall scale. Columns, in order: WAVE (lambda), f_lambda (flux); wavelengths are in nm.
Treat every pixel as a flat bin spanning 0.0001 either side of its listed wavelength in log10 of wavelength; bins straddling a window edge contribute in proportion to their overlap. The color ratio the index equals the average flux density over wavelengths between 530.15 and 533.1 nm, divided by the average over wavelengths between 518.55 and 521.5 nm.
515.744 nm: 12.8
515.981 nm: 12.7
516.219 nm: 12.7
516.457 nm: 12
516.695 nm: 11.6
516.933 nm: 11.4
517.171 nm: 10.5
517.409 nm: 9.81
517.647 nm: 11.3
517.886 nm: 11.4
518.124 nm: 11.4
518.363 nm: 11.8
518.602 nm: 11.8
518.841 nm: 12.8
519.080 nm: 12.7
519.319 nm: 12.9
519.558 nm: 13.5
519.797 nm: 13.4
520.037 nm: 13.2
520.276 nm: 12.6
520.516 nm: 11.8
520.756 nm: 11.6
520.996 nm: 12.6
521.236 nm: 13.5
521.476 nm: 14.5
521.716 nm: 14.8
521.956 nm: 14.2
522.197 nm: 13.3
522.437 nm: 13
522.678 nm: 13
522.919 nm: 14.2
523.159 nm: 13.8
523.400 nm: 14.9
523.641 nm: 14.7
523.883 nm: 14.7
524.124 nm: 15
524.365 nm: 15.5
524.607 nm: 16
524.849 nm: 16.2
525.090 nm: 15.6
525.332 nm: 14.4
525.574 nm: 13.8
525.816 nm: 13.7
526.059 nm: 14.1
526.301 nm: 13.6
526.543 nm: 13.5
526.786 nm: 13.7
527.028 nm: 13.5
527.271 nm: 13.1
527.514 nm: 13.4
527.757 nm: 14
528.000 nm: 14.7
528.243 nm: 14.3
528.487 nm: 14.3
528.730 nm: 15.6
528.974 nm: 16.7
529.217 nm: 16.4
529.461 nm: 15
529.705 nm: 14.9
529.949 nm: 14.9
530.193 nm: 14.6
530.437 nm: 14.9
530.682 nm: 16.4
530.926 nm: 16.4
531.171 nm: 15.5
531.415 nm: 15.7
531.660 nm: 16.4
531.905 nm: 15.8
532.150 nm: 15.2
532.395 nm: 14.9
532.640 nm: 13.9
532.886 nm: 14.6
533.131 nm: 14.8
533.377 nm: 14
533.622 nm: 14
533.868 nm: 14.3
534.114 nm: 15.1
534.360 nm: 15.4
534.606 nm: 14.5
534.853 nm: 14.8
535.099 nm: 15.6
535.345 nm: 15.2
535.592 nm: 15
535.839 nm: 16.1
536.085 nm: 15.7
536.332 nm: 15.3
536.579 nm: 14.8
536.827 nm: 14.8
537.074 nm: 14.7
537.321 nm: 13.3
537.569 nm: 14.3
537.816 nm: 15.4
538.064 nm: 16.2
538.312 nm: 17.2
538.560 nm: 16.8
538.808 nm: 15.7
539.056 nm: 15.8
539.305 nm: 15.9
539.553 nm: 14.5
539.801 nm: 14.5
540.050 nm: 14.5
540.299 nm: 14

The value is 1.20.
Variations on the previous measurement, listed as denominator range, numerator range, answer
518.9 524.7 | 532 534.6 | 1.07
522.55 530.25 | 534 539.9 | 1.05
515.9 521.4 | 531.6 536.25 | 1.24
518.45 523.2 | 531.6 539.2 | 1.15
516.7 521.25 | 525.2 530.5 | 1.19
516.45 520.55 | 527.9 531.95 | 1.29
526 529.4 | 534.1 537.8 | 1.04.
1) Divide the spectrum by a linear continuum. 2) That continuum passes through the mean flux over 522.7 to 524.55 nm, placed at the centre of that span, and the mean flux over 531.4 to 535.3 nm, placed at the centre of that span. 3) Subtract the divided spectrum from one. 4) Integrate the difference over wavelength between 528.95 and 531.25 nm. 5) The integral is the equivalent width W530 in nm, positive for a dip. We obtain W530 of -0.11 nm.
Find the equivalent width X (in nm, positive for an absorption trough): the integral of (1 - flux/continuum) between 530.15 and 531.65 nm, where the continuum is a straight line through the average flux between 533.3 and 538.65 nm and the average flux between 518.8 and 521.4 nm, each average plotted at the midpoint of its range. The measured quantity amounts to -0.137 nm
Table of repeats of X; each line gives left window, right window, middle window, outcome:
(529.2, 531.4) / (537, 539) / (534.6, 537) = 0.040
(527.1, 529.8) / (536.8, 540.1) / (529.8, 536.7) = -0.061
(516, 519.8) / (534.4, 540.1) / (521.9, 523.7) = -0.153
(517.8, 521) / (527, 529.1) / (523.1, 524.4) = -0.129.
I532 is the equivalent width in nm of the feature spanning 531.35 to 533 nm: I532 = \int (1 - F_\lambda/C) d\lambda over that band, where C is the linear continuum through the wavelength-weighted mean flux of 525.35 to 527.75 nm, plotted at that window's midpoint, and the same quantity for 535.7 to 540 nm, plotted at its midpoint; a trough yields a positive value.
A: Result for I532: -0.08 nm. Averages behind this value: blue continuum 13.7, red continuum 15.3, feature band 15.2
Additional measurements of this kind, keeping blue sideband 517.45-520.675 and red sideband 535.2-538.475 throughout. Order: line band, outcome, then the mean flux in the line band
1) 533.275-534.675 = 0.02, 14.6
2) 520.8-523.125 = -0.15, 13.6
